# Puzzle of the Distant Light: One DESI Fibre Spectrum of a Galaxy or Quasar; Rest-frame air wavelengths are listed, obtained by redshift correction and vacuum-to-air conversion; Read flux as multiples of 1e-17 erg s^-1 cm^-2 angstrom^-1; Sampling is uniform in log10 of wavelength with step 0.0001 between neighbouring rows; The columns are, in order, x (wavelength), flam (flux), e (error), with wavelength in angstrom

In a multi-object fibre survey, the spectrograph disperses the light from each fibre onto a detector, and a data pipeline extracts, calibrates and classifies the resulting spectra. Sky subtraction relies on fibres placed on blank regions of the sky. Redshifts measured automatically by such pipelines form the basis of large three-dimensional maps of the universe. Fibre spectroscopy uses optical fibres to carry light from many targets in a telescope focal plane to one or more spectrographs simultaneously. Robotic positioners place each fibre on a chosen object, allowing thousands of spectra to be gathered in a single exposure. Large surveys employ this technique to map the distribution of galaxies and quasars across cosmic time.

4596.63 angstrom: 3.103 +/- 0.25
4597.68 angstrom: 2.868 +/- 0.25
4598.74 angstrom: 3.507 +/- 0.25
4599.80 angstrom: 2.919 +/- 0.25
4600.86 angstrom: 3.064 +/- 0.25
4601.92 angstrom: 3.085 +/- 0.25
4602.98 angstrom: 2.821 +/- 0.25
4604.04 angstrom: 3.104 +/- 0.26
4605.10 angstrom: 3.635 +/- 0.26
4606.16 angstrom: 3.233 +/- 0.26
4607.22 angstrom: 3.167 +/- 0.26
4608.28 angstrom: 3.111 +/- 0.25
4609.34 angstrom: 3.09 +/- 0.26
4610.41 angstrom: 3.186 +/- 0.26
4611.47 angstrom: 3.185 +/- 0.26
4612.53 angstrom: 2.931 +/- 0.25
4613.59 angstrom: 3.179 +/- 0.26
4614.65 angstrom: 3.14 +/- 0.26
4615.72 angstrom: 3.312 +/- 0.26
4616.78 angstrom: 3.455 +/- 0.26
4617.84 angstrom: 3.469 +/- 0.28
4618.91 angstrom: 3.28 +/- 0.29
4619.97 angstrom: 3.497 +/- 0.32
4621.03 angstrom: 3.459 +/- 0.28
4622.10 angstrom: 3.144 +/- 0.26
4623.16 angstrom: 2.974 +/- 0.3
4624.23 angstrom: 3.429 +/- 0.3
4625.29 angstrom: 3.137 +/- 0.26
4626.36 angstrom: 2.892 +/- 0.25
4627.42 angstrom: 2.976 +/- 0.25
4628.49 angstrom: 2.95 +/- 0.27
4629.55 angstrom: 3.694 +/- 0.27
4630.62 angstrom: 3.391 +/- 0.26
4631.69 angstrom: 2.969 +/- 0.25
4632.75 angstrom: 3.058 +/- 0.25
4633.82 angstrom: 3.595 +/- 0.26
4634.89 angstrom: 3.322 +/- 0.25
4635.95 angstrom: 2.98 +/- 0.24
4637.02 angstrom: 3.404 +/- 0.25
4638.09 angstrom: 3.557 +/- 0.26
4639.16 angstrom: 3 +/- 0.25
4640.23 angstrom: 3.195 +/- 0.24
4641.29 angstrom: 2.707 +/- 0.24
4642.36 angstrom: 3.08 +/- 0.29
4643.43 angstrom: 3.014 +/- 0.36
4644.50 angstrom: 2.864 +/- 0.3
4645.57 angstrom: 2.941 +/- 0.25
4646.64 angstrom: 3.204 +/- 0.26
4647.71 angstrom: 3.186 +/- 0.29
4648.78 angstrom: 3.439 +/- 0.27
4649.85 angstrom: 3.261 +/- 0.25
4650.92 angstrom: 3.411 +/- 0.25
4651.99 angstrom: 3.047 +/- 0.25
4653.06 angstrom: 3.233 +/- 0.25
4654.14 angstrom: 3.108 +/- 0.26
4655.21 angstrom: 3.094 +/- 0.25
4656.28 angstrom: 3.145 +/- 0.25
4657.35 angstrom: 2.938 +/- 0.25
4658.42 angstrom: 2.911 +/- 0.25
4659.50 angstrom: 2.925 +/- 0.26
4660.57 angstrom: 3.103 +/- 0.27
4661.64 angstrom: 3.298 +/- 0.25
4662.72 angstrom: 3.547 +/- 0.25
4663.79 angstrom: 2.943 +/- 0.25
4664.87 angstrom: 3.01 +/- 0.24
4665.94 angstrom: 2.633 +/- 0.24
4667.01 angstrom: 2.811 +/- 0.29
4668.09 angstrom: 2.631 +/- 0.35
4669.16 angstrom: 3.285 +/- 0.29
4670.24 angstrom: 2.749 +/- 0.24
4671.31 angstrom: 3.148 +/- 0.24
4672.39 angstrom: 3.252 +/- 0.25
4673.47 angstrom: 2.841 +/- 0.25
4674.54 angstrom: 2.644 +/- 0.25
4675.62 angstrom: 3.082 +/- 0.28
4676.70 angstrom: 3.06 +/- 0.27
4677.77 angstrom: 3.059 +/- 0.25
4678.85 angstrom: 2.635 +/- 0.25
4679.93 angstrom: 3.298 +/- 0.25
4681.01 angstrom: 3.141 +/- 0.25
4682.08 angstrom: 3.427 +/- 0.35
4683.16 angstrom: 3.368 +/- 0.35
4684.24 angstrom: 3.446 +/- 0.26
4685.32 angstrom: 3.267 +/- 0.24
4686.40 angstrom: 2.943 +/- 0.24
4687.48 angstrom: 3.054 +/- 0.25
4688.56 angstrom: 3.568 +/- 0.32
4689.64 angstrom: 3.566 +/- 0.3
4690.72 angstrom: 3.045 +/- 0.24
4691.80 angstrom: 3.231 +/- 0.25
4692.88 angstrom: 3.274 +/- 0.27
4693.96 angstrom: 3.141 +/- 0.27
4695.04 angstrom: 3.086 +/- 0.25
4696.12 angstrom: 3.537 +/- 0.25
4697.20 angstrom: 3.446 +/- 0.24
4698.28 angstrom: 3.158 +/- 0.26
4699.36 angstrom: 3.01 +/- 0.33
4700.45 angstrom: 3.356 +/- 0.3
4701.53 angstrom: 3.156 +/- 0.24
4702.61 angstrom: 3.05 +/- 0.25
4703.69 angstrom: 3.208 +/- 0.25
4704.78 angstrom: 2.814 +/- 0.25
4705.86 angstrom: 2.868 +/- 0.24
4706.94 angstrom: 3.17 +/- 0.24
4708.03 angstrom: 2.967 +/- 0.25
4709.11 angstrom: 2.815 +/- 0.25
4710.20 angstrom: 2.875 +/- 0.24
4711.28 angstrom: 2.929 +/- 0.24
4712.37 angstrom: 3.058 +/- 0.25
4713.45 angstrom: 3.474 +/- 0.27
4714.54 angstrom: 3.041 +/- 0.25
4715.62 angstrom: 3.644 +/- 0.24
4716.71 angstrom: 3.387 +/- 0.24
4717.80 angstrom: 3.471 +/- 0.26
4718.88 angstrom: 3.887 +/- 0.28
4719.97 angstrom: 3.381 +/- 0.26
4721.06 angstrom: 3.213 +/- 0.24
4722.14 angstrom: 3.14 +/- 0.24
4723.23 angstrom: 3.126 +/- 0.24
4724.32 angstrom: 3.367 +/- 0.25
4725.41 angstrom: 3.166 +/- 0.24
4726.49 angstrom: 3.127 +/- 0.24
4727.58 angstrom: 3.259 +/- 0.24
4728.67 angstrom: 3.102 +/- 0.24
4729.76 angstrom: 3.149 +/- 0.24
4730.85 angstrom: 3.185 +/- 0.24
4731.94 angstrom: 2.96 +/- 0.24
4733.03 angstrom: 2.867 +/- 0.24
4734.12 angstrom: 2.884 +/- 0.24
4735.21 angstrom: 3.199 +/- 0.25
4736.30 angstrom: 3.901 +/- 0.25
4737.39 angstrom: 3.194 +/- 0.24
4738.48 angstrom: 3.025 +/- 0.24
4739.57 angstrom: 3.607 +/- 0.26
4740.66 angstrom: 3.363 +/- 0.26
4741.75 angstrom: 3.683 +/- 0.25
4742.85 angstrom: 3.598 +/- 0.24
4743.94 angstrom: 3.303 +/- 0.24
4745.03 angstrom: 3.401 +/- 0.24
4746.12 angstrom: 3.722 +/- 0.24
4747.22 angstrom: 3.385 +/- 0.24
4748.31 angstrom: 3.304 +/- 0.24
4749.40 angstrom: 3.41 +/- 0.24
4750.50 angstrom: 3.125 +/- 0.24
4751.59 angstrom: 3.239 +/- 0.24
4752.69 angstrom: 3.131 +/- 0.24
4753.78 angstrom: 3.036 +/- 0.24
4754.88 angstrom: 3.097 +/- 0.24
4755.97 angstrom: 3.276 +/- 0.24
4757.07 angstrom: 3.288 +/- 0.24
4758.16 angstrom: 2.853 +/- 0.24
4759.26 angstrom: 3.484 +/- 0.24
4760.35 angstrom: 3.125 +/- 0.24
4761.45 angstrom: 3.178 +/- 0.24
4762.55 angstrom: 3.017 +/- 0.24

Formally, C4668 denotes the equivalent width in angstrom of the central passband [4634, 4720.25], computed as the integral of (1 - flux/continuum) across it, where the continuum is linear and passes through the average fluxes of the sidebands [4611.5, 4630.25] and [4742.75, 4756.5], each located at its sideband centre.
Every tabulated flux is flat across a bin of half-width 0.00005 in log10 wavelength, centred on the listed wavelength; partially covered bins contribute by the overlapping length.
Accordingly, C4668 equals 3.2 angstrom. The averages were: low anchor 3.23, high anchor 3.3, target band 3.14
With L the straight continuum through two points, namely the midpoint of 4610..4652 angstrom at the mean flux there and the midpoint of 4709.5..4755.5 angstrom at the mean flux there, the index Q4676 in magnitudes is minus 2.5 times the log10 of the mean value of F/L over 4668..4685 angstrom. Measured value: 0.05 mag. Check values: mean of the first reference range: 3.2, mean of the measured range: 3.08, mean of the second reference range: 3.27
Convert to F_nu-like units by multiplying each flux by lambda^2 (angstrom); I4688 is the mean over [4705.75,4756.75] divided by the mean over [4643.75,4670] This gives 1.1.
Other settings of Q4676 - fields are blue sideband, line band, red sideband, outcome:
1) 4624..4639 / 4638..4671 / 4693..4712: 0.04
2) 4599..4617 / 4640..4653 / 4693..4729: 0.02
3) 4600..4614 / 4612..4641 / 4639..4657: -0.04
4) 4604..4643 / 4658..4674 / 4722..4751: 0.08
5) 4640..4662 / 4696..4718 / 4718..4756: 0.02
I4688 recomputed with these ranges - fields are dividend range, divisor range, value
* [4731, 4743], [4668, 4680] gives 1.13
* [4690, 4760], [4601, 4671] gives 1.07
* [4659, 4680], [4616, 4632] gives 0.94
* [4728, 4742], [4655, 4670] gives 1.11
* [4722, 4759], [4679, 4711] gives 1.04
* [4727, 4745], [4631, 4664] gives 1.08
